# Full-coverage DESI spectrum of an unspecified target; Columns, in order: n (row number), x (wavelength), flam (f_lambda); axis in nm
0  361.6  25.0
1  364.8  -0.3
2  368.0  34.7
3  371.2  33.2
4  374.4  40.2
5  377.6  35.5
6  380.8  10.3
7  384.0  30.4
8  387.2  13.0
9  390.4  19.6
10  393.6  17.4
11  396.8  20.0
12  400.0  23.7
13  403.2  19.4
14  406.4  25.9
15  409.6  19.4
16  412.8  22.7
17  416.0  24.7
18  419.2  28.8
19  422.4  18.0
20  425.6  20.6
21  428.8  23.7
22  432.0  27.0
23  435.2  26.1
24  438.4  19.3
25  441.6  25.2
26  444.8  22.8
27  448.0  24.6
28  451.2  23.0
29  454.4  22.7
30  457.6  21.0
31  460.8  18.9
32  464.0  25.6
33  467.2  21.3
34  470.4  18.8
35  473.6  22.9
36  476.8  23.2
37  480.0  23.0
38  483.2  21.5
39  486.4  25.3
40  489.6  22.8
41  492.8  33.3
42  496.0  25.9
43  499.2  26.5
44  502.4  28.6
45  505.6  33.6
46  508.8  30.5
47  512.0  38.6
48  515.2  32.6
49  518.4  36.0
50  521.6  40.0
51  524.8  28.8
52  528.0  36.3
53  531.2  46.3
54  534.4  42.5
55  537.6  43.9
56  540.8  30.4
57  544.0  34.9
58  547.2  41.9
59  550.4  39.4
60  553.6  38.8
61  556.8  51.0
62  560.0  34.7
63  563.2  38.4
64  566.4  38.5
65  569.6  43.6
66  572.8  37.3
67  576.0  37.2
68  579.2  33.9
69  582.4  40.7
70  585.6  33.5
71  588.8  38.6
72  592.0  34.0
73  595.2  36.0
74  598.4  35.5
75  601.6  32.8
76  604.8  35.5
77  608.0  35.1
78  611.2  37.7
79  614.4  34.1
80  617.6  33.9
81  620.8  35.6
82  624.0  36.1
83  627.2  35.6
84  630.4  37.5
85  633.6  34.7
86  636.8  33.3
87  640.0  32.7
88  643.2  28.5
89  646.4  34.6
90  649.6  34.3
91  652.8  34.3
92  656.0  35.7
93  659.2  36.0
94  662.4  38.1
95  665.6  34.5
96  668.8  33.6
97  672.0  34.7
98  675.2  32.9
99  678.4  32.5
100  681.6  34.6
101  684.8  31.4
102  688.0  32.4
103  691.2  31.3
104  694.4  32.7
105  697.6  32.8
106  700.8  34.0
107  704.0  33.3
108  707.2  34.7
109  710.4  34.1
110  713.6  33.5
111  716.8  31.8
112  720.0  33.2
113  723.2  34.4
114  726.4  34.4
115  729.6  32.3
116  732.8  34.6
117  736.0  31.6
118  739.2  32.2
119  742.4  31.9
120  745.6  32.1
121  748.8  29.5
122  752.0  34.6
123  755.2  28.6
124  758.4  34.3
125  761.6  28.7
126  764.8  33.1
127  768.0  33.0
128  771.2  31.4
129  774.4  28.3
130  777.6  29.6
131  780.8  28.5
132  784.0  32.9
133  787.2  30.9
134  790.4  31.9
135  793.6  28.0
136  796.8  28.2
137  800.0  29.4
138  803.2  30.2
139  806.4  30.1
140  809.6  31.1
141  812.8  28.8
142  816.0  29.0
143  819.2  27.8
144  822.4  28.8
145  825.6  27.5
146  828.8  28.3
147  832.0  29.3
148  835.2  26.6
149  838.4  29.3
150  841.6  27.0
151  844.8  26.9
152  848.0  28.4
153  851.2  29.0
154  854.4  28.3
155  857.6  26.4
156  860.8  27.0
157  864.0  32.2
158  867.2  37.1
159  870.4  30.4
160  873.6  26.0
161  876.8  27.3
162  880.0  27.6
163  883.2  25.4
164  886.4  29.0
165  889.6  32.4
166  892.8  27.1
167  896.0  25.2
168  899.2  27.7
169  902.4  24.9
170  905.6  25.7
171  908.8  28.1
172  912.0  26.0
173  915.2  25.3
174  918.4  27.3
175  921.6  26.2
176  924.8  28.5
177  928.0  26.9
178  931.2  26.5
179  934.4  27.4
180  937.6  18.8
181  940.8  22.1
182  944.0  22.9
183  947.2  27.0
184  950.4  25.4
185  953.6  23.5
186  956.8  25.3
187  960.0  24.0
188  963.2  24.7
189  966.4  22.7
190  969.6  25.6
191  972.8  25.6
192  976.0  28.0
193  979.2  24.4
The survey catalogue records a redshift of 0.32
